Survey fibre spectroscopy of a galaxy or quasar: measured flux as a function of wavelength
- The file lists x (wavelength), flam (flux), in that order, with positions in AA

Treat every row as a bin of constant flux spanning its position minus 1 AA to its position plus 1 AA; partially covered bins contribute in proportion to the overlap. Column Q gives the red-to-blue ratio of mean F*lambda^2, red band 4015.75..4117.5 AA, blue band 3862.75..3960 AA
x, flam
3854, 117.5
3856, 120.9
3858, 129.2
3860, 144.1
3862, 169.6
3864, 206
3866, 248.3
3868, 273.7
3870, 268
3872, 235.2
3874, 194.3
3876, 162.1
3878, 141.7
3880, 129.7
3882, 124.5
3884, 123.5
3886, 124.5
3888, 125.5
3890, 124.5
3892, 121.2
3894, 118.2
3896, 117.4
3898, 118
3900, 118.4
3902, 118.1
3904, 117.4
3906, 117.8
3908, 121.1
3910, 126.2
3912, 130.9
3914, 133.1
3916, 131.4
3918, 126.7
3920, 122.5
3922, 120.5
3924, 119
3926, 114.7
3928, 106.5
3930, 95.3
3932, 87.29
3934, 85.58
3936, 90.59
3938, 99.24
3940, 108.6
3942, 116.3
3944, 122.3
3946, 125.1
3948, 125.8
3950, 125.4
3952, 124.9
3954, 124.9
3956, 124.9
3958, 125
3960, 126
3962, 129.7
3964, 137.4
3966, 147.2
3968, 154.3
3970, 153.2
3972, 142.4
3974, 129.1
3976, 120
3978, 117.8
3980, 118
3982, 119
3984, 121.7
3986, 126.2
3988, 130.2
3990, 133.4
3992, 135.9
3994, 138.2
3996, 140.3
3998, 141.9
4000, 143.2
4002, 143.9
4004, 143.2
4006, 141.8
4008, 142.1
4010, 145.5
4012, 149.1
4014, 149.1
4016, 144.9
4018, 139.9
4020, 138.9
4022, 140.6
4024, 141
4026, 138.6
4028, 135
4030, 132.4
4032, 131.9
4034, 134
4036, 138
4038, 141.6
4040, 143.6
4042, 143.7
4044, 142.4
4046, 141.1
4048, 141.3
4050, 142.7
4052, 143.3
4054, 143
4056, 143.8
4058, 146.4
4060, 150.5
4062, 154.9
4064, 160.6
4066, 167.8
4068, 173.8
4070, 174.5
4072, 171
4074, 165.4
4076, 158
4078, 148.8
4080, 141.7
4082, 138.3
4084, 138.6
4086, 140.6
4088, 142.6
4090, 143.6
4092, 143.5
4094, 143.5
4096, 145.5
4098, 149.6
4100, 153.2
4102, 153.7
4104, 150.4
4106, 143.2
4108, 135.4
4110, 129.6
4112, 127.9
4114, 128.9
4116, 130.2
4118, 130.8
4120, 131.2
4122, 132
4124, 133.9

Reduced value 1.17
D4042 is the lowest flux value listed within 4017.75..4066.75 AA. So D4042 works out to 131.9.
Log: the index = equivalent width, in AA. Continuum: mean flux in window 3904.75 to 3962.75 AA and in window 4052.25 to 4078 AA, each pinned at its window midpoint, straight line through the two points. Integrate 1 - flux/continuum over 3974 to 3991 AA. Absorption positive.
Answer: 1.2 AA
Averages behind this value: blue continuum 117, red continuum 158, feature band 124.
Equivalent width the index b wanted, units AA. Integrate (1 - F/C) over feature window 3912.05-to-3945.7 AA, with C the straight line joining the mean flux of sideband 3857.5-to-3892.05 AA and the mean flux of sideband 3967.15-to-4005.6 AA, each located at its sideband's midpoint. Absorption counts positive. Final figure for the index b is 9.1 AA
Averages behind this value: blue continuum 171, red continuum 134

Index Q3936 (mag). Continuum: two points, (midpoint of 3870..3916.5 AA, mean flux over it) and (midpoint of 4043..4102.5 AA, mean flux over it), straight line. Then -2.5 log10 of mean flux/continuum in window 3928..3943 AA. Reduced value 0.384 mag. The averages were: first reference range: 137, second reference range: 150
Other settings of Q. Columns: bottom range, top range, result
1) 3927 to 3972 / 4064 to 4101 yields 1.35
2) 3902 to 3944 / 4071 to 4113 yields 1.39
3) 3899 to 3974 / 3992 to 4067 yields 1.23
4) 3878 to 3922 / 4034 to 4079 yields 1.32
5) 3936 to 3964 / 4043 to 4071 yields 1.33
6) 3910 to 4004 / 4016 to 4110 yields 1.23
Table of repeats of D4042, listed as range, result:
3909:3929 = 106.5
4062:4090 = 138.3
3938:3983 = 99.24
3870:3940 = 85.58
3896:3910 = 117.4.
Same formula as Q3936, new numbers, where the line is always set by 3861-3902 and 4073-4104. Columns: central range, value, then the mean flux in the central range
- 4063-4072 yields -0.142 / 169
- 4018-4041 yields 0.100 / 138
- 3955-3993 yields 0.181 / 131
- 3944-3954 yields 0.245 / 125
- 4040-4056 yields 0.054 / 143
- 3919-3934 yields 0.416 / 108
